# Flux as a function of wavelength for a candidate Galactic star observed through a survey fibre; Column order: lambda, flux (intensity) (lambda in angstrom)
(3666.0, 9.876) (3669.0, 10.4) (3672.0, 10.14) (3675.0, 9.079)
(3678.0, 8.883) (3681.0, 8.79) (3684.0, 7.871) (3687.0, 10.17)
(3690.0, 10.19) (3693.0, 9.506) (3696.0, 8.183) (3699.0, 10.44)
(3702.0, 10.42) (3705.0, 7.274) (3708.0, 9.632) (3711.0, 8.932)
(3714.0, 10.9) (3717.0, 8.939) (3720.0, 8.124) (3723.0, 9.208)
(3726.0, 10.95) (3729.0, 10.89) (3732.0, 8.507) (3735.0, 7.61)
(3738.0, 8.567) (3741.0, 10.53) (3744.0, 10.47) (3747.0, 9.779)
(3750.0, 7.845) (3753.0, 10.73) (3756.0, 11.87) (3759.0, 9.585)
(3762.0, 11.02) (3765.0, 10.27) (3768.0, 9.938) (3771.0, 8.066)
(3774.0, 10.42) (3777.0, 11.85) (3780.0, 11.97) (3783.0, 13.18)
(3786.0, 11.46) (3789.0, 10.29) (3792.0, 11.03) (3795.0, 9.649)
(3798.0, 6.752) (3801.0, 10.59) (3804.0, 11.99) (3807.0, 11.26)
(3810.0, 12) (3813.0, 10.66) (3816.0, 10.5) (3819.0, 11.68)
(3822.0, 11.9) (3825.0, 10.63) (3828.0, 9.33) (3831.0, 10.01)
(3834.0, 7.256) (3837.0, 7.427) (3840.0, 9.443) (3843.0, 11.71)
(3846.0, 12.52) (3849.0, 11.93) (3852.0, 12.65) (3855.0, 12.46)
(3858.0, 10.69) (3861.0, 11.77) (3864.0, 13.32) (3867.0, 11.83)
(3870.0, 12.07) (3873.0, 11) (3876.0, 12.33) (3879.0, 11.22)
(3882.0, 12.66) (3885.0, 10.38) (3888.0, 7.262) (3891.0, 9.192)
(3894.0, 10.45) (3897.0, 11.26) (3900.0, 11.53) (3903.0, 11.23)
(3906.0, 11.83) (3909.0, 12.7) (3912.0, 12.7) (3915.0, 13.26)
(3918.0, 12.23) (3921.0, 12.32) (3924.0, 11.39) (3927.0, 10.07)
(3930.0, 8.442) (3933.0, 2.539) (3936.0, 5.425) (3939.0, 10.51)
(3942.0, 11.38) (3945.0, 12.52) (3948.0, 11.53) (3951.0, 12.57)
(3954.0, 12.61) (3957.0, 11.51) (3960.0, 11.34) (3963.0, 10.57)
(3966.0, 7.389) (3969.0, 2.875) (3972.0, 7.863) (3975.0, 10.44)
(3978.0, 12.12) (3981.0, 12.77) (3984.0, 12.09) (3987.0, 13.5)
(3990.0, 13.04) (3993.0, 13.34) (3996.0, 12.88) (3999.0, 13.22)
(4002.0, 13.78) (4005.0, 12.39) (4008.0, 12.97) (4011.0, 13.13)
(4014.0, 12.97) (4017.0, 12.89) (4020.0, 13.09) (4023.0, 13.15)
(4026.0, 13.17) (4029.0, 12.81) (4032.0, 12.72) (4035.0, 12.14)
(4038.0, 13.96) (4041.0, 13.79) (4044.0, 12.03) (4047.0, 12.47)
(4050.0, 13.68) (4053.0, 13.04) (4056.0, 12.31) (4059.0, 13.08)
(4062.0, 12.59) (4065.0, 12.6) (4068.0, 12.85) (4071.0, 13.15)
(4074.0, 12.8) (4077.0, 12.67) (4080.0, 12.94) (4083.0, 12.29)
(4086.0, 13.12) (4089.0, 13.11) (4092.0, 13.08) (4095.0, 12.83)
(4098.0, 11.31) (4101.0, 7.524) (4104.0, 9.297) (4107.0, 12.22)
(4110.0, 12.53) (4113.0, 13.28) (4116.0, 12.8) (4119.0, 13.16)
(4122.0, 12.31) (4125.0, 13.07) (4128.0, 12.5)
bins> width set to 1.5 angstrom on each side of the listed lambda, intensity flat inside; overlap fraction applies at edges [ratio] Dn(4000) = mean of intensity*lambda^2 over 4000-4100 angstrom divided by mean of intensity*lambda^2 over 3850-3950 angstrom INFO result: 1.26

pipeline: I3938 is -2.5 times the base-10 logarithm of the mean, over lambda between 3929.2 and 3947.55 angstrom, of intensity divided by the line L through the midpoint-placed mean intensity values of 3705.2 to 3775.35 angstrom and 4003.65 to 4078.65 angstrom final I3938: 0.34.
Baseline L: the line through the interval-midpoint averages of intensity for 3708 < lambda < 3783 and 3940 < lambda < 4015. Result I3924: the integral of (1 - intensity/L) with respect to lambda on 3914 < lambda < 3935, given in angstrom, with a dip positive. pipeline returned 2.56 angstrom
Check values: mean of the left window 9.94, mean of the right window 11.6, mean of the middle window 9.85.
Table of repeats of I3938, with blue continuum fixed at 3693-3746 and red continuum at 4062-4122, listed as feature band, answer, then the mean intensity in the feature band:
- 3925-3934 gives 0.42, 7.51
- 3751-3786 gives -0.11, 10.8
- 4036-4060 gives -0.09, 13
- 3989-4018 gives -0.13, 13.1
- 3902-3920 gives -0.14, 12.4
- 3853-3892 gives -0.07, 11.3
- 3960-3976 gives 0.37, 8.08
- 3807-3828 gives -0.10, 11.1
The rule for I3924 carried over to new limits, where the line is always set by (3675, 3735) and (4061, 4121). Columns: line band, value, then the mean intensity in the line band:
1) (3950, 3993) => 2.1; 10.8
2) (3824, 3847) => 1.4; 9.71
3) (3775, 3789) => -2.8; 11.9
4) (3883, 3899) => 1.3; 9.86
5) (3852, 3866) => -2.1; 12.1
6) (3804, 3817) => -1.4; 11.2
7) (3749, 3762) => -0.7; 10.2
